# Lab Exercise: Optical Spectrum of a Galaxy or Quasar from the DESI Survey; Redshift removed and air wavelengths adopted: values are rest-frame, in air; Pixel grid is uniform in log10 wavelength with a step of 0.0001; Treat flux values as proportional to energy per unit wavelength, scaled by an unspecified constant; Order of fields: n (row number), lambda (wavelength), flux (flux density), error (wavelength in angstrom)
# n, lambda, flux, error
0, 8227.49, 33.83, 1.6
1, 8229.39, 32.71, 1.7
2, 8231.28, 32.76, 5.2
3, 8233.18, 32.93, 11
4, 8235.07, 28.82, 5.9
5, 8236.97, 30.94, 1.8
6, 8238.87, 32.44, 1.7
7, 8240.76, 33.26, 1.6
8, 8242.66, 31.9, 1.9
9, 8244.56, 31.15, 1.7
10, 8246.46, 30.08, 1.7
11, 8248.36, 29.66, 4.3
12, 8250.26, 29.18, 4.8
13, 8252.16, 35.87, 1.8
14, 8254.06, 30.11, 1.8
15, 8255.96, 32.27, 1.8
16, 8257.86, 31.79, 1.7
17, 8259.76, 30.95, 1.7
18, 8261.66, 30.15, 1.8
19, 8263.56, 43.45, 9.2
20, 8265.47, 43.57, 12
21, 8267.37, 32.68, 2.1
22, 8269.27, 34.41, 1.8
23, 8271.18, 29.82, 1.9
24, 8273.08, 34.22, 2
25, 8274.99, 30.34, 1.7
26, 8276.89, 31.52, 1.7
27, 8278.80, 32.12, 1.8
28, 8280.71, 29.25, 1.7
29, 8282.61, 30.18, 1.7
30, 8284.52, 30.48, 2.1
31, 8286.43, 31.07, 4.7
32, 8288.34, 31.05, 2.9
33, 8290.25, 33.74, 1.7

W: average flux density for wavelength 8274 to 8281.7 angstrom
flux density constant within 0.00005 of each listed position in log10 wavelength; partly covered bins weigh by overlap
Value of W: 30.8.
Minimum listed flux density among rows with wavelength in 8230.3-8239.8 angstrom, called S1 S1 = 28.82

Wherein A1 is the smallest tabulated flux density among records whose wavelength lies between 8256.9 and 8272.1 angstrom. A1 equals 29.82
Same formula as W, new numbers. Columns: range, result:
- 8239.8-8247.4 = 31.6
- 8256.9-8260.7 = 31.4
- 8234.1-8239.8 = 30.7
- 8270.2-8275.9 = 31.4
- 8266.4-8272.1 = 32.4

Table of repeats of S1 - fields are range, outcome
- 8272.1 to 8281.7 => 29.25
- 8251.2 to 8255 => 30.11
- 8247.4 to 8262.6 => 29.18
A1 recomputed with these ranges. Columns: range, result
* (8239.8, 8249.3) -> 29.66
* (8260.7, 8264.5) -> 30.15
